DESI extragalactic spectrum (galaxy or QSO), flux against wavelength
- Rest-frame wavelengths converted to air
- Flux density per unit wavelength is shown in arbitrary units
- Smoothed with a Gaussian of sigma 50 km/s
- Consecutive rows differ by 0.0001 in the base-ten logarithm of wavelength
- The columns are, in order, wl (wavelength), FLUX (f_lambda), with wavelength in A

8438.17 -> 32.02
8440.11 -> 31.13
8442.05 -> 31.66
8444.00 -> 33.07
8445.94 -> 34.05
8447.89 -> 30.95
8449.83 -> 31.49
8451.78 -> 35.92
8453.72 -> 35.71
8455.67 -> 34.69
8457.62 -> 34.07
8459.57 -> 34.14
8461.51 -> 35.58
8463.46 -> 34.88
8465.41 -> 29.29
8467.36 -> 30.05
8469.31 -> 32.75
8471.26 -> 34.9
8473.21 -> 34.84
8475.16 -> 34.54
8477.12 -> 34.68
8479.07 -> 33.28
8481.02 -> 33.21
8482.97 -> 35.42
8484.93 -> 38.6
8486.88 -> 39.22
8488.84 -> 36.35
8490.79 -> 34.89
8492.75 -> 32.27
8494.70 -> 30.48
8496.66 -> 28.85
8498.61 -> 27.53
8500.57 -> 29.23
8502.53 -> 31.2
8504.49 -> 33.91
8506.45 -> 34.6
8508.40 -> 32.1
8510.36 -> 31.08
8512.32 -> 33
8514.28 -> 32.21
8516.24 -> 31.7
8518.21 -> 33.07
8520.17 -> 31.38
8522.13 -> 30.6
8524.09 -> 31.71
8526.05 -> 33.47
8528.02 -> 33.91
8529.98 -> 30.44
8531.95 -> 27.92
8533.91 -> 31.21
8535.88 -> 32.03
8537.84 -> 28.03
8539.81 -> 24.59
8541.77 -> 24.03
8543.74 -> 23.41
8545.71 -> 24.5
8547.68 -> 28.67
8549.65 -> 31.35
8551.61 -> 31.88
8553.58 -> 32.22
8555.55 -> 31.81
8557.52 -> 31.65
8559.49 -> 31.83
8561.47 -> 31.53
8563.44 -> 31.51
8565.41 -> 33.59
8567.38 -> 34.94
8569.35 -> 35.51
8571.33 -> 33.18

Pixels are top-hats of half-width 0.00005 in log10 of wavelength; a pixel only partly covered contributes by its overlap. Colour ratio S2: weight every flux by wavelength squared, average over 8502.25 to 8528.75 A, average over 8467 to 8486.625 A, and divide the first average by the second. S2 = 0.95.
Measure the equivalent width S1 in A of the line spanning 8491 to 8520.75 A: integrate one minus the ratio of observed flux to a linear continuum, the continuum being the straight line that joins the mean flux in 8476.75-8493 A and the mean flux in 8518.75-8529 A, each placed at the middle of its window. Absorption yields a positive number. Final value 1.9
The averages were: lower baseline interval 35.5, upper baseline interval 32.3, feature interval 31.6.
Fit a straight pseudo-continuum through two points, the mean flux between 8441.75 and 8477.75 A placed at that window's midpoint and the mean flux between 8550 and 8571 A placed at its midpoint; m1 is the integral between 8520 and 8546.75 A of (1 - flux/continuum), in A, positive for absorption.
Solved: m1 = 3.1 A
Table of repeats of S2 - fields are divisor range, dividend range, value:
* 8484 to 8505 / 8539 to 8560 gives 0.88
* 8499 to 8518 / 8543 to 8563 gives 0.95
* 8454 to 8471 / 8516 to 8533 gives 0.96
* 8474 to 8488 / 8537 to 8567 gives 0.84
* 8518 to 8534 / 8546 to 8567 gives 1.01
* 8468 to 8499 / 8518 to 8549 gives 0.87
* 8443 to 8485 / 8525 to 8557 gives 0.88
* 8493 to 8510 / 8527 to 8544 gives 0.93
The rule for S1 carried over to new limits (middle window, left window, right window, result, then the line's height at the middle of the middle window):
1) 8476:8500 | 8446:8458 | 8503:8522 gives -0.5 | 33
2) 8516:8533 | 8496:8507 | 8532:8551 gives -1.5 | 29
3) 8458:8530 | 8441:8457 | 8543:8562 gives -2.4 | 31.9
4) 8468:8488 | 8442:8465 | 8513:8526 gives -1.2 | 33.1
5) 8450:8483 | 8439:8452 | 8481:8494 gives 0.2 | 34.1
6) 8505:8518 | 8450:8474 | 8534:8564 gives -0.5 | 31.2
